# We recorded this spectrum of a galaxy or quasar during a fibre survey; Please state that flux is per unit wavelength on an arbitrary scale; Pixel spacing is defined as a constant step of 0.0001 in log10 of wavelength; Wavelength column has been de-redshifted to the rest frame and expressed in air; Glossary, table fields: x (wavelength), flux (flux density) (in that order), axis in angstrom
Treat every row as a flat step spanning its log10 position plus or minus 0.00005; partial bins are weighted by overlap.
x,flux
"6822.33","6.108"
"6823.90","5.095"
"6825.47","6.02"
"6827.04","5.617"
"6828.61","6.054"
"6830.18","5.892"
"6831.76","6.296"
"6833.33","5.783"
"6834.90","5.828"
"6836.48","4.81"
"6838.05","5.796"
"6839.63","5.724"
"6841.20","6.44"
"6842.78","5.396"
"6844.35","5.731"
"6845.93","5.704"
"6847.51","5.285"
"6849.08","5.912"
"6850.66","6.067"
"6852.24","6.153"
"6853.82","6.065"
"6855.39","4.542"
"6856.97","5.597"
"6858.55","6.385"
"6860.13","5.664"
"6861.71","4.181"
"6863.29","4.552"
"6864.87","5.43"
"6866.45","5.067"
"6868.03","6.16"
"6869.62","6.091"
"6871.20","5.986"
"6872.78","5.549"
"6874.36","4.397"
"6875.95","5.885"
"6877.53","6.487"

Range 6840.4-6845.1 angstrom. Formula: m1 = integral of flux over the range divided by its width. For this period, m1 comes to 5.86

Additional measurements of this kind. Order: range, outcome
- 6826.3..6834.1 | 5.93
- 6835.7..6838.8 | 5.31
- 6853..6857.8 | 5.42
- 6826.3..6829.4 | 5.85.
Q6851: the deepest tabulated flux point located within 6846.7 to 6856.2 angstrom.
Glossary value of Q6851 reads 4.542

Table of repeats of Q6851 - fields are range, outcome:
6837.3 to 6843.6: 5.396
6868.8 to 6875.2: 4.397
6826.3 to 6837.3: 4.81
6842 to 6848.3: 5.285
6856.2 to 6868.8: 4.181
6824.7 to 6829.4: 5.617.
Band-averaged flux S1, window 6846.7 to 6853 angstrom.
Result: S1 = 5.85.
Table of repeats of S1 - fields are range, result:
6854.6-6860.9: 5.55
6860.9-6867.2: 4.81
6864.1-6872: 5.75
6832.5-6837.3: 5.49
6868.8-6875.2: 5.5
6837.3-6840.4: 5.75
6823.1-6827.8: 5.58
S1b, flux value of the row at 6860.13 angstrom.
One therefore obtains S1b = 5.664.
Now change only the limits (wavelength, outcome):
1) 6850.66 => 6.067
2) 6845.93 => 5.704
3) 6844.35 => 5.731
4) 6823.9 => 5.095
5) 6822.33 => 6.108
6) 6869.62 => 6.091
